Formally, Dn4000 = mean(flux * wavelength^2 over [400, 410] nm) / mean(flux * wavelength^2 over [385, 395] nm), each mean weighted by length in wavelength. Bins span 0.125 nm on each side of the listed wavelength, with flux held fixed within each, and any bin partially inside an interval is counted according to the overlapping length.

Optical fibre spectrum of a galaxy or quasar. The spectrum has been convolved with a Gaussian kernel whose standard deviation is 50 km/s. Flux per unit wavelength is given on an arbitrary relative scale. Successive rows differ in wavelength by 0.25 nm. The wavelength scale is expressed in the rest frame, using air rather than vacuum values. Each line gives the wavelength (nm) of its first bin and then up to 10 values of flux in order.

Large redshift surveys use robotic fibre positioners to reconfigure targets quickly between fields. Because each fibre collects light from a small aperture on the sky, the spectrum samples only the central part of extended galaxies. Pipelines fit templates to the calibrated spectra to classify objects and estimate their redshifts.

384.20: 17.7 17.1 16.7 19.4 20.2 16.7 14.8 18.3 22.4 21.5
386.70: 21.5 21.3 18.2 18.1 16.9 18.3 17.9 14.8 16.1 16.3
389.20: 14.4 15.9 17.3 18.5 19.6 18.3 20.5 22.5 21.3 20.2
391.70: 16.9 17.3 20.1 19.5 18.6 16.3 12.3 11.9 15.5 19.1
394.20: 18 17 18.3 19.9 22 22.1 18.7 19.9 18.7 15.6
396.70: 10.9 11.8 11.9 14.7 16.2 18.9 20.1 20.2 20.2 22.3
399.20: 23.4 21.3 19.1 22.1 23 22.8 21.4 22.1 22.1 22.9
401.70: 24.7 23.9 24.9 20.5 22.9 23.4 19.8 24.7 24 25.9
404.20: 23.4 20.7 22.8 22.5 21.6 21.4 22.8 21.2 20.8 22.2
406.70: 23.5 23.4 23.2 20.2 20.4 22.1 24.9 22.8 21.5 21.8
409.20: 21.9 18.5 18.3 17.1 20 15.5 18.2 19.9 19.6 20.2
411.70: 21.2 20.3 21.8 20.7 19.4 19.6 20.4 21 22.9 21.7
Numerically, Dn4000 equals 1.33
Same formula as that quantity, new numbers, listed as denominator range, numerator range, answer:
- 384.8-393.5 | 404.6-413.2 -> 1.27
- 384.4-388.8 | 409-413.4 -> 1.21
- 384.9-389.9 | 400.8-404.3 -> 1.39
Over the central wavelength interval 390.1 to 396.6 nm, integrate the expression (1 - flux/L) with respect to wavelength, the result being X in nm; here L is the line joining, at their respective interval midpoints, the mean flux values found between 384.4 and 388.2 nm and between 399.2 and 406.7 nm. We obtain 0.60 nm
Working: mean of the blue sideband 18.8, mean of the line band 18.4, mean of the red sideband 22.5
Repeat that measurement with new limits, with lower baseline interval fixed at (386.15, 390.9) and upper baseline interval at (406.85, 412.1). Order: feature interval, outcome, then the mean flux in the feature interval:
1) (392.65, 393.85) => 0.257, 14.8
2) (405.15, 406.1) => -0.077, 21.7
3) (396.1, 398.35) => 0.444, 15.4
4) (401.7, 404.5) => -0.479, 23.2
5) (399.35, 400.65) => -0.142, 21.7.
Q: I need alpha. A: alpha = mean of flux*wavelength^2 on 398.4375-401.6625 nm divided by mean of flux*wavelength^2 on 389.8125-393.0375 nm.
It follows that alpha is 1.19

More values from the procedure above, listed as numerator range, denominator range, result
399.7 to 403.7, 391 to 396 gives 1.29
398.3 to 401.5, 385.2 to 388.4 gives 1.24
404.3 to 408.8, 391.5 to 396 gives 1.31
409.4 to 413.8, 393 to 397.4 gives 1.28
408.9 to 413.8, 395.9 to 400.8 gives 1.13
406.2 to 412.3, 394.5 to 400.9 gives 1.15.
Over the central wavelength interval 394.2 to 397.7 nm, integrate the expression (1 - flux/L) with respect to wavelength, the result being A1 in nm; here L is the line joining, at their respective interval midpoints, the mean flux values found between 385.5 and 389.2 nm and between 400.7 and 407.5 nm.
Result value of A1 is 0.58 nm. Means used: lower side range 18.1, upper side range 22.7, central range 17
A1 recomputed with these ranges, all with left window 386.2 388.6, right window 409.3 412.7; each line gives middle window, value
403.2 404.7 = -0.322 nm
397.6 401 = -0.324 nm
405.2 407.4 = -0.336 nm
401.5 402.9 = -0.305 nm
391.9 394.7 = 0.306 nm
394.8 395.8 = -0.085 nm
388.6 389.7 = 0.179 nm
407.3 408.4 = -0.154 nm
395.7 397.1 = 0.253 nm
